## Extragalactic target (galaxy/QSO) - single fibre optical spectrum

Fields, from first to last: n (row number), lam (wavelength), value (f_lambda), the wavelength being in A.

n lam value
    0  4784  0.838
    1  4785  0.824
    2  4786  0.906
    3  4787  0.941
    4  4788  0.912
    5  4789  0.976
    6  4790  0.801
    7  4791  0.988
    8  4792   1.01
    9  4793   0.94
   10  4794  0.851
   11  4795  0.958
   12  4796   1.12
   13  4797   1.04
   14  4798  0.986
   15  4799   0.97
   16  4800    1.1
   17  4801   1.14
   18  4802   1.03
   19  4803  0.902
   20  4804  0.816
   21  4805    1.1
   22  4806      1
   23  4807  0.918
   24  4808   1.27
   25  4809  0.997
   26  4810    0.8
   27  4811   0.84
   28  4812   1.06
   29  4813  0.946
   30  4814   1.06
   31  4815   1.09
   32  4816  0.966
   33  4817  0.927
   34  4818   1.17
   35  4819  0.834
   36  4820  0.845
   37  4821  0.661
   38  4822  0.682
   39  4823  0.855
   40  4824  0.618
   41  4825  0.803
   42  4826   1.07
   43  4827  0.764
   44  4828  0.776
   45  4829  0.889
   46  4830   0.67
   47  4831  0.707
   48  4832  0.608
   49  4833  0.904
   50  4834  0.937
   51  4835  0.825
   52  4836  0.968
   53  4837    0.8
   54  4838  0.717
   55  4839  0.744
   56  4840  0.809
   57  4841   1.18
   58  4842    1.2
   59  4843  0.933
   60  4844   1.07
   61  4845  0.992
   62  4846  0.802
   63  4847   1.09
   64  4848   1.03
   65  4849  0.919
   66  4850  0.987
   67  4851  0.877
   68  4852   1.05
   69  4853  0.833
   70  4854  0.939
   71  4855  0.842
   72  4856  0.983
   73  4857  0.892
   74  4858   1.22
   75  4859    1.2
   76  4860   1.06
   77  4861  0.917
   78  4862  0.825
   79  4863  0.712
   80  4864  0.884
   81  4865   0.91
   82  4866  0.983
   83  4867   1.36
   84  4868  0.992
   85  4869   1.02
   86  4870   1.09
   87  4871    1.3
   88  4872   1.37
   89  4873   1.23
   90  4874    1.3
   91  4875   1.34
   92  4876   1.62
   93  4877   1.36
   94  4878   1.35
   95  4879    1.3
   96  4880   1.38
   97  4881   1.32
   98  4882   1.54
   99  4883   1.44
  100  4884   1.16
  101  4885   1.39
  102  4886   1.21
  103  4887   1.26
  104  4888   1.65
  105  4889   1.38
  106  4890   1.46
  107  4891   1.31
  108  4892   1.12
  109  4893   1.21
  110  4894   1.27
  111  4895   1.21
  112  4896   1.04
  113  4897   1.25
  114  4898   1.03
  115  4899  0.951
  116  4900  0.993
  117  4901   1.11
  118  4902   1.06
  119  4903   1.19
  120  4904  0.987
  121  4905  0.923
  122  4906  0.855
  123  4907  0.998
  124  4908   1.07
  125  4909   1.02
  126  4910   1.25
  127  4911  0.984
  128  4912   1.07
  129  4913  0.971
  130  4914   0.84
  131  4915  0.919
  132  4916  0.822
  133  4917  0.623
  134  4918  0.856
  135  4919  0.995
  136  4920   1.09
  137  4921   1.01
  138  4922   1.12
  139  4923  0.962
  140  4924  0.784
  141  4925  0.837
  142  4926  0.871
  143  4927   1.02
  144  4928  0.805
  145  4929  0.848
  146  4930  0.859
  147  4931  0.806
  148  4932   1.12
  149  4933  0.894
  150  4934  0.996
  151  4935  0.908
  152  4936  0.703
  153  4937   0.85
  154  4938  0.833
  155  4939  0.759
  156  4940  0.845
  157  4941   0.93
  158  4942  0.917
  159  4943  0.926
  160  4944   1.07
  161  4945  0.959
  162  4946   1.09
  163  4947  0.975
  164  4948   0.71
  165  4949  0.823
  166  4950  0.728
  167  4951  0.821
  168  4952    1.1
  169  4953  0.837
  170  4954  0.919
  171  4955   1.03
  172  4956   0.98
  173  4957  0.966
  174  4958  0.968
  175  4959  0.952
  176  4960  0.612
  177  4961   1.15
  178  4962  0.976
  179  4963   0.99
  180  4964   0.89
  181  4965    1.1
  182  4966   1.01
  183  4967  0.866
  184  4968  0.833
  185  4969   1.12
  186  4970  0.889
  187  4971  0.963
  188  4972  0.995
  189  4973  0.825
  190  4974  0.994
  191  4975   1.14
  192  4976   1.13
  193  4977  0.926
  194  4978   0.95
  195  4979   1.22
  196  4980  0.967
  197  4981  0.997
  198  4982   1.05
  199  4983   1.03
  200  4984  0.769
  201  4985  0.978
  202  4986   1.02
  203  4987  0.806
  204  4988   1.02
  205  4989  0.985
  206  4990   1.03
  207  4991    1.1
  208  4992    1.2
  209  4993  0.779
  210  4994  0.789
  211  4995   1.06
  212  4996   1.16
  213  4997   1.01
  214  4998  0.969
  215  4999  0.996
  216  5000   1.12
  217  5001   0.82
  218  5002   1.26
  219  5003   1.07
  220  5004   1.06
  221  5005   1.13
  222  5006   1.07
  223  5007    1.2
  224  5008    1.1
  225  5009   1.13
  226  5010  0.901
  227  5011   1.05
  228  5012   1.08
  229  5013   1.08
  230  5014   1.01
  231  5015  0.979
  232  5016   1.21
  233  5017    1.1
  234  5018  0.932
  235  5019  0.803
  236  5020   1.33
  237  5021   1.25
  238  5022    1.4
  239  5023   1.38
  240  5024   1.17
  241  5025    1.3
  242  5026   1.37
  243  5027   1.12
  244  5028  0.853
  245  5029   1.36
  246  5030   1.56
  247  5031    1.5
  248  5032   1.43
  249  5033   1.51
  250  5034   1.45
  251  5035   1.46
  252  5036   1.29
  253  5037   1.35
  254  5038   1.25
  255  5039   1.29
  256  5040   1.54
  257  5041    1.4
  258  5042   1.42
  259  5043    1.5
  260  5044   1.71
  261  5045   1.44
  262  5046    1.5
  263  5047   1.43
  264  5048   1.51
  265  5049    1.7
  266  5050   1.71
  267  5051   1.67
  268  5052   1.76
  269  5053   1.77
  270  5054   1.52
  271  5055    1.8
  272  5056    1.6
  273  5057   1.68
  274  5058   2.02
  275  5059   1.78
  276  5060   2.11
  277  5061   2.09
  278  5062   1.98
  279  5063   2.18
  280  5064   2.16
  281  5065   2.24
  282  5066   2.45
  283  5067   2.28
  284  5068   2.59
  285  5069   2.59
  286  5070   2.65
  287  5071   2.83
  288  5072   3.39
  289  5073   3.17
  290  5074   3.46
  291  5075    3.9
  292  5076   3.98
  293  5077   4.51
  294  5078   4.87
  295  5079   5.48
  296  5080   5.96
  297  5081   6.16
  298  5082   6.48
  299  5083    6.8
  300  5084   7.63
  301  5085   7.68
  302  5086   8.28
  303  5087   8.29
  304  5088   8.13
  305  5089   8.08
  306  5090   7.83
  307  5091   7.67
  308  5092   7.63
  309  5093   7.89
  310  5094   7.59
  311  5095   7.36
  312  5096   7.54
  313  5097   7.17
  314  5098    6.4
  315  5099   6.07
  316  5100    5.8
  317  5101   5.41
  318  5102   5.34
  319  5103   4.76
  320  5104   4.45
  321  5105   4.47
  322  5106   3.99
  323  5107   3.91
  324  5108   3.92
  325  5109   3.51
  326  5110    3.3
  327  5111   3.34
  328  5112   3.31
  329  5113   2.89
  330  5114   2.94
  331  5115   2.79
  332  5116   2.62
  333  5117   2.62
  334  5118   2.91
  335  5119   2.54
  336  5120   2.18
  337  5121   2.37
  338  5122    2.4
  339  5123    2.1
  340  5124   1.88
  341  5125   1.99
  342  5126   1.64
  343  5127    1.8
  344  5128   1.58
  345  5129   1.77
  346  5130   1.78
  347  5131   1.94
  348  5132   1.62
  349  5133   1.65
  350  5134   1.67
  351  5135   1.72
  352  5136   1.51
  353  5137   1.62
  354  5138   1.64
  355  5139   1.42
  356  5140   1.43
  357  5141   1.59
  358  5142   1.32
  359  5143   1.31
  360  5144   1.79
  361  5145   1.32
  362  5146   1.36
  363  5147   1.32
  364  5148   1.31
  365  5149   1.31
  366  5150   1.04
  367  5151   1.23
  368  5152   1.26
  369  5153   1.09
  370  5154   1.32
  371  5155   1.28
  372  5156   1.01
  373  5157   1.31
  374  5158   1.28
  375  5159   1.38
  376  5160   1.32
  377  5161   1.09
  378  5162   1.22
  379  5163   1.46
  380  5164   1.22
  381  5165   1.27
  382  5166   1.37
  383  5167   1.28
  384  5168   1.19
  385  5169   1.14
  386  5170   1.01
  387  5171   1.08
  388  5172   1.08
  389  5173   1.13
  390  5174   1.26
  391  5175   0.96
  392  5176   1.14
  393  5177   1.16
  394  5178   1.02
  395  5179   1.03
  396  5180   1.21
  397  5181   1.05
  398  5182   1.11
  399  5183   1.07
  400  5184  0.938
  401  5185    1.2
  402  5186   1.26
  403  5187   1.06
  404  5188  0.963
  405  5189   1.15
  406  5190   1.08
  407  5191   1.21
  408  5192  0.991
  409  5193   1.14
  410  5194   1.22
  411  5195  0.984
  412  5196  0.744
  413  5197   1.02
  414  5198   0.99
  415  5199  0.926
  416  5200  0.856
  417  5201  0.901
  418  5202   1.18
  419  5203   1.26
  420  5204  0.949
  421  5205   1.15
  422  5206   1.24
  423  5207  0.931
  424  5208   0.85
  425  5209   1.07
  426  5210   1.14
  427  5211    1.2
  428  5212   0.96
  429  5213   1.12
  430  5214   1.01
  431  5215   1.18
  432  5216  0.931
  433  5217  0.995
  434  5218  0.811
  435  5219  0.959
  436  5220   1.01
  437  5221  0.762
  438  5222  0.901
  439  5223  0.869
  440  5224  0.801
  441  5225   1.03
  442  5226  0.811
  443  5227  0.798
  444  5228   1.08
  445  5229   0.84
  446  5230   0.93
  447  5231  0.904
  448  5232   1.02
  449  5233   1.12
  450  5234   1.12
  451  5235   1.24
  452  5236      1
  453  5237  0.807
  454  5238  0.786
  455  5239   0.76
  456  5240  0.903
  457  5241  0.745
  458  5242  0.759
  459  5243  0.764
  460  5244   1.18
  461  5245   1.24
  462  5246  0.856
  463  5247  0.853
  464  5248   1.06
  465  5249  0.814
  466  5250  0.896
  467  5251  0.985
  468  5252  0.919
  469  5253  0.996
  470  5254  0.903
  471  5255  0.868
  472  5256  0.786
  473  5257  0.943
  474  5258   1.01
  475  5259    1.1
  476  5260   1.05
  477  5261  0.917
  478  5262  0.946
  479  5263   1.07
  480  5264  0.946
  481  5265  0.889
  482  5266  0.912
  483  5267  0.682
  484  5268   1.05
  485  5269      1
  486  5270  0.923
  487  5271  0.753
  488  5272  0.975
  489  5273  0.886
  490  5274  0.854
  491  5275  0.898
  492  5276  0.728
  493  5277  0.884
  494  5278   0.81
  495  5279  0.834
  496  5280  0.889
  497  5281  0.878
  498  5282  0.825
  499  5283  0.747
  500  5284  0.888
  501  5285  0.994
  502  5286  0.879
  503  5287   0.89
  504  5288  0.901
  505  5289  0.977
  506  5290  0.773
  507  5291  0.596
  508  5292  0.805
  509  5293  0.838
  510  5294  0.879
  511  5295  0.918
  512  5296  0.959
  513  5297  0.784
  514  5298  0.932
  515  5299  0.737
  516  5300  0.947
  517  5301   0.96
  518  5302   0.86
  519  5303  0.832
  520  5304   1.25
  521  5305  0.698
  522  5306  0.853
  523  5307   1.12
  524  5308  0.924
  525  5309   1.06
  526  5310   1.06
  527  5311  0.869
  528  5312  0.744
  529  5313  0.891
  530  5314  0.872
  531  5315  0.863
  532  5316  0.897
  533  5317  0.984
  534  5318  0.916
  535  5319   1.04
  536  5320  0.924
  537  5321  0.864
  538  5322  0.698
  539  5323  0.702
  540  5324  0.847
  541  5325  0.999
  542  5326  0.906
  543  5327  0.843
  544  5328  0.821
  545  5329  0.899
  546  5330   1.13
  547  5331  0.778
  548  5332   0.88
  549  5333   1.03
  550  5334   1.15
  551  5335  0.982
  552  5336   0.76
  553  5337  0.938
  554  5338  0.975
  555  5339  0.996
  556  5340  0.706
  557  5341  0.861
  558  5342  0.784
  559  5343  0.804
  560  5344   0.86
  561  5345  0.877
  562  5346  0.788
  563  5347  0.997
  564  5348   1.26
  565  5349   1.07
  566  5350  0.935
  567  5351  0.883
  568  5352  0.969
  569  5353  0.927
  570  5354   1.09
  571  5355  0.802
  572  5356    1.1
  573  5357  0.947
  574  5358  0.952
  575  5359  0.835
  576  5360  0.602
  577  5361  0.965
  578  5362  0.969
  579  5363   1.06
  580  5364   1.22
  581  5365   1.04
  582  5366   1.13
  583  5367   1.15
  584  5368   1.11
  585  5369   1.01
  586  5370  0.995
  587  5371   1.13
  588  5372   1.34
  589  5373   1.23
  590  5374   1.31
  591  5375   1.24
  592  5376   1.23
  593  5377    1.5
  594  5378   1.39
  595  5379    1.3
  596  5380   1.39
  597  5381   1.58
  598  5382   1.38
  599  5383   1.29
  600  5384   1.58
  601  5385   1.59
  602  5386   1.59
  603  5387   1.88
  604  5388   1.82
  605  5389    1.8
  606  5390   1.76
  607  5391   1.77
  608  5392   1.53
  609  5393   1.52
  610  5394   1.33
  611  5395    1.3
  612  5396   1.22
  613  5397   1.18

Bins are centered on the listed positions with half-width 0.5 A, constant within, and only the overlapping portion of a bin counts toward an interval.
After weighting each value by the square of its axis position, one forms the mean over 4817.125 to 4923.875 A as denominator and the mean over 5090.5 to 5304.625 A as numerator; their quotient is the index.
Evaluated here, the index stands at 1.75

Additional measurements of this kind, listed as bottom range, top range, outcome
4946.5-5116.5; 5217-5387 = 0.44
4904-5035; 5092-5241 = 1.96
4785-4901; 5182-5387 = 1.13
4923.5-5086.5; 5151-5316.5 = 0.67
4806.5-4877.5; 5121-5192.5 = 1.58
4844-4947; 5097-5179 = 2.24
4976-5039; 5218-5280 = 0.90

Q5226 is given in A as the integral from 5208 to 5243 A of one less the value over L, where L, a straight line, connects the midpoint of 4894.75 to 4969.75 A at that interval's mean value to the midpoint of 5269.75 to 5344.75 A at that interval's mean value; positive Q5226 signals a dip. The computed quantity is -1.90 A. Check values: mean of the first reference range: 0.948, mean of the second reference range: 0.885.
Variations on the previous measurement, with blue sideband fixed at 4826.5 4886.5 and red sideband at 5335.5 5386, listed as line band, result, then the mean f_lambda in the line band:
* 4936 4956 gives 2.9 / 0.898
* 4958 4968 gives 1.0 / 0.945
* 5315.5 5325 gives 1.7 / 0.881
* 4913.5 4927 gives 1.8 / 0.907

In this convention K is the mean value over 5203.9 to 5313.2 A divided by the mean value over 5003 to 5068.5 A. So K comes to 0.63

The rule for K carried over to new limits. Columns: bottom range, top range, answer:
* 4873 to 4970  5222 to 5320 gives 0.88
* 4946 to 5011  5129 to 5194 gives 1.30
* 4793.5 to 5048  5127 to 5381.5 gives 1.00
